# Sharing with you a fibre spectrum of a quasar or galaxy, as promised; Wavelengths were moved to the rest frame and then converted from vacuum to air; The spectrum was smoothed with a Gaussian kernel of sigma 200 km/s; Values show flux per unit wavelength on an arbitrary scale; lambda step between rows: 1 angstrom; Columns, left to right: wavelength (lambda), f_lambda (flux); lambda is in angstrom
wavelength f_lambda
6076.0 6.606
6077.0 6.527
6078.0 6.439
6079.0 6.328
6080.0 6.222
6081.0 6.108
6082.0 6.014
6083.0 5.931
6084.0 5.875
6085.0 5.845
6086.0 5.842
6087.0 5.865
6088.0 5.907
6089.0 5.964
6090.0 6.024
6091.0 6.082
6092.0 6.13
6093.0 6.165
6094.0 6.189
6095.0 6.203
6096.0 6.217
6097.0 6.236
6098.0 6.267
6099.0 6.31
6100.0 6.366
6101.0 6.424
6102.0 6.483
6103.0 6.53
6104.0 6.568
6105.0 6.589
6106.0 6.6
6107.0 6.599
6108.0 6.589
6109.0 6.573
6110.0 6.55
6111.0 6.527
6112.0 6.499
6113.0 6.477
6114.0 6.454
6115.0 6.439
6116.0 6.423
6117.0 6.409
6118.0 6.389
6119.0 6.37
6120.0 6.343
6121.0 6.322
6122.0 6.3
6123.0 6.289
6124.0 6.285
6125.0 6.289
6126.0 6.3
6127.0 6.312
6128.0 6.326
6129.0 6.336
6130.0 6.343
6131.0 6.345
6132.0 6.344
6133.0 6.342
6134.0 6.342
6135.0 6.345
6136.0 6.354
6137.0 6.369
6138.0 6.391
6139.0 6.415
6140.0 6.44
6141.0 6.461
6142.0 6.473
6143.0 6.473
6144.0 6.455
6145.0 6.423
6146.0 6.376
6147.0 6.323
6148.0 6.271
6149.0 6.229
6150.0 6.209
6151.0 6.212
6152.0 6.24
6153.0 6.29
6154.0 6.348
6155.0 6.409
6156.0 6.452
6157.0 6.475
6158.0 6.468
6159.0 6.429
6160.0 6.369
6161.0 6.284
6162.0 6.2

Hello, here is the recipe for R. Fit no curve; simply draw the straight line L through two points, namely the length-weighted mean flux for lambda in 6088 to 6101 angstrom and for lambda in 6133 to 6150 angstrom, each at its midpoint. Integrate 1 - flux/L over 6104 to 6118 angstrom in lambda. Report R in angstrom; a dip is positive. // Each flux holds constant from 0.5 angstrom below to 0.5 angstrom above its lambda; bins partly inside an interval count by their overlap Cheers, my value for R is -0.6 angstrom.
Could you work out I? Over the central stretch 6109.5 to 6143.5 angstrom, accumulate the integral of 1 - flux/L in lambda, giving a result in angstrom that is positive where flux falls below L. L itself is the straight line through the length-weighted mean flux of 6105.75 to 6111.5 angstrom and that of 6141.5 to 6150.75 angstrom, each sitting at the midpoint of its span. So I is 0.4 angstrom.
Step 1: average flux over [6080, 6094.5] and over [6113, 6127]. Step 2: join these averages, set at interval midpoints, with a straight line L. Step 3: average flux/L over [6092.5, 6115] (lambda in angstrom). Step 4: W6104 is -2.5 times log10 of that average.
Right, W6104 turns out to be -0.04 mag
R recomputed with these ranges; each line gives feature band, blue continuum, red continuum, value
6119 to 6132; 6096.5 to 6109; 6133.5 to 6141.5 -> 0.2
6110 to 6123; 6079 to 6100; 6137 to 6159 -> -0.4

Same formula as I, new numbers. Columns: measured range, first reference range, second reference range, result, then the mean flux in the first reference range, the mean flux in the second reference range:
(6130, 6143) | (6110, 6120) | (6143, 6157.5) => -0.01 angstrom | 6.44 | 6.34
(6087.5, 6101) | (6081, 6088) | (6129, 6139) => -0.38 angstrom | 5.91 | 6.36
